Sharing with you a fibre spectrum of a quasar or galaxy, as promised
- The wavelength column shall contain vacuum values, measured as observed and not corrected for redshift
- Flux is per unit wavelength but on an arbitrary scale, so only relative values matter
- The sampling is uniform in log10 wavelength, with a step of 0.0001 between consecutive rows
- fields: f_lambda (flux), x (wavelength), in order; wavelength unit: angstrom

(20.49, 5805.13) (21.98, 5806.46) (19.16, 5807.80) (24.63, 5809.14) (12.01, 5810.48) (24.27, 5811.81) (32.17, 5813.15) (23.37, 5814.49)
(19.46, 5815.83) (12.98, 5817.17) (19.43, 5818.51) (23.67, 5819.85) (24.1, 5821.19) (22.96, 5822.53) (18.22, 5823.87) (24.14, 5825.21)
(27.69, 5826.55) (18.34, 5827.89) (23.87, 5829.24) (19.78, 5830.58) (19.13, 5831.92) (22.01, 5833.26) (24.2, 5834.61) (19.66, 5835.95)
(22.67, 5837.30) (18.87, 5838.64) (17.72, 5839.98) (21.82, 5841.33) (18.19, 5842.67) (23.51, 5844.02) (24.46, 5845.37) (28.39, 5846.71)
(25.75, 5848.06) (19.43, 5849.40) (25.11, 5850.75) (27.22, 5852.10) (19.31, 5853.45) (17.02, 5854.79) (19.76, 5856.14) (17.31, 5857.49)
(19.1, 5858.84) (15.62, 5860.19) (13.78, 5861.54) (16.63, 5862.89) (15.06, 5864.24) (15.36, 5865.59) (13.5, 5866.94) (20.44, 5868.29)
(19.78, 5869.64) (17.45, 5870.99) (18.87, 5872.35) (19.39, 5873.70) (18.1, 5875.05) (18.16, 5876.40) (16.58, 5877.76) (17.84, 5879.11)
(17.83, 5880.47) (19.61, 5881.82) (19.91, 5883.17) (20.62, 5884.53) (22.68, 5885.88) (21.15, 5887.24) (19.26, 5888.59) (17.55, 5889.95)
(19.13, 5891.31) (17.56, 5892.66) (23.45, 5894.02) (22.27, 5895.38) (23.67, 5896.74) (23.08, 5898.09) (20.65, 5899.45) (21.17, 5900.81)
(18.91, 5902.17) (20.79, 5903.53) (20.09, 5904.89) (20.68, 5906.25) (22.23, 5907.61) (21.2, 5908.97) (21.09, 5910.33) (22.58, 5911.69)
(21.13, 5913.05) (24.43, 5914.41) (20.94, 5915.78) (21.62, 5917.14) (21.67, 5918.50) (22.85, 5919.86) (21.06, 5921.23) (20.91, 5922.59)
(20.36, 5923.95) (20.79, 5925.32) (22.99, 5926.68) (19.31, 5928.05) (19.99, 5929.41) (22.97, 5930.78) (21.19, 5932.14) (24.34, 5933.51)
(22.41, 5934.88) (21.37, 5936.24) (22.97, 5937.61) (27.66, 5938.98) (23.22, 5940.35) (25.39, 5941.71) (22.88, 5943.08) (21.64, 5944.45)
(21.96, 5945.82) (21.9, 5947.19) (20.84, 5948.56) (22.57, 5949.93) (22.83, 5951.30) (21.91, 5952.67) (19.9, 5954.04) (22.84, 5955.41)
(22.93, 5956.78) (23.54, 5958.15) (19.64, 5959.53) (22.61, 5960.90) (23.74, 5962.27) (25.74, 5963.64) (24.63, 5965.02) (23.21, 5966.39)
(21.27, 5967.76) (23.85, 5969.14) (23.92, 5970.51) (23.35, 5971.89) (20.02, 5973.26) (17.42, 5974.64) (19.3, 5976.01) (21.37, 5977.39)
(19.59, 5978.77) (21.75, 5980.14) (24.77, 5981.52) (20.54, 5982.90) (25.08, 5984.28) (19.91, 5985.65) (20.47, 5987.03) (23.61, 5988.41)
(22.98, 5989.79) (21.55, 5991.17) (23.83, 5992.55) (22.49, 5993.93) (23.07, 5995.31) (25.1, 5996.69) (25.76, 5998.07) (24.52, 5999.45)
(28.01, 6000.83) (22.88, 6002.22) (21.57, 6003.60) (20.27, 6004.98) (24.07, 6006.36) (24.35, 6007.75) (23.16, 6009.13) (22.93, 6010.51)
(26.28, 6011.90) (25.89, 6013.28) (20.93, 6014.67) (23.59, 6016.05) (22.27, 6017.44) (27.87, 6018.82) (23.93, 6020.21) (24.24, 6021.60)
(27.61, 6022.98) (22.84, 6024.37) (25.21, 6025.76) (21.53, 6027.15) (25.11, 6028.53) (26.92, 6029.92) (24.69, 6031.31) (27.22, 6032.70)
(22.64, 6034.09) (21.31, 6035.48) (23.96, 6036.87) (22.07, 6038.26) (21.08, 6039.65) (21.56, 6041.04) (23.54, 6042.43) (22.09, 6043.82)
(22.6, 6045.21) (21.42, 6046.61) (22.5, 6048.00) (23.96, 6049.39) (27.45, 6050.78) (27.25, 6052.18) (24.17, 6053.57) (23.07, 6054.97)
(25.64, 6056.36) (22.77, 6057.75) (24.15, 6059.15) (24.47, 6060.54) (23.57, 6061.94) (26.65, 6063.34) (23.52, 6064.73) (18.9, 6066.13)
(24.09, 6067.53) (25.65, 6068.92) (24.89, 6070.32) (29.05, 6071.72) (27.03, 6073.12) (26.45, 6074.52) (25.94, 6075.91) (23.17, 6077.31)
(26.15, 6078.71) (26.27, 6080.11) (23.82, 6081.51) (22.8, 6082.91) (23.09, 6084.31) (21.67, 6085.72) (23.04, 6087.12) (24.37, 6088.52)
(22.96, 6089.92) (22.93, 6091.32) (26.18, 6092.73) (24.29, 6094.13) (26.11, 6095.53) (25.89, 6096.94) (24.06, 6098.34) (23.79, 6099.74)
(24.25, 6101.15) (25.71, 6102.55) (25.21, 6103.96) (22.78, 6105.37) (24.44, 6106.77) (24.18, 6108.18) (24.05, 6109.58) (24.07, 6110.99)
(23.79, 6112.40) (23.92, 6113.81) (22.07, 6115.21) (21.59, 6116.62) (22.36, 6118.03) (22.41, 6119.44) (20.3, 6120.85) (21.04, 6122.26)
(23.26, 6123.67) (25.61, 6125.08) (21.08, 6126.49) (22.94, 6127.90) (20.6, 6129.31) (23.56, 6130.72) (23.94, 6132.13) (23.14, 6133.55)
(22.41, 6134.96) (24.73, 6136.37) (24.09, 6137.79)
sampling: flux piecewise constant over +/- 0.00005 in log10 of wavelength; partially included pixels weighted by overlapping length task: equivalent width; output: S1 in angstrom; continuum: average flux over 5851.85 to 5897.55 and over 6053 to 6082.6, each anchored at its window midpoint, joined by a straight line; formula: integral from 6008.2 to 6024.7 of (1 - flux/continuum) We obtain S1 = -0.8 angstrom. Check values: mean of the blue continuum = 18.8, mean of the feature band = 24.3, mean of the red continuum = 24.7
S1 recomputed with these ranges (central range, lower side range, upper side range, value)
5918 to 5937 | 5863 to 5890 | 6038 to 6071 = -1.6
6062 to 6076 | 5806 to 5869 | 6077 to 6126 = -1.0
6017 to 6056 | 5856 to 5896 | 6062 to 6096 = -1.2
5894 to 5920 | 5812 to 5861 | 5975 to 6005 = 0.5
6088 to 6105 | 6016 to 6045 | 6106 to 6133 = -1.1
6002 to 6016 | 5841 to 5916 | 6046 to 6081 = 0.1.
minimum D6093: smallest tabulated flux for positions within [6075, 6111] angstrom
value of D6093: 21.67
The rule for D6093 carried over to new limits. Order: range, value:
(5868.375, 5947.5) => 16.58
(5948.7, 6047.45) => 17.42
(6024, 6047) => 21.08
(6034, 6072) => 18.9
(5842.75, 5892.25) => 13.5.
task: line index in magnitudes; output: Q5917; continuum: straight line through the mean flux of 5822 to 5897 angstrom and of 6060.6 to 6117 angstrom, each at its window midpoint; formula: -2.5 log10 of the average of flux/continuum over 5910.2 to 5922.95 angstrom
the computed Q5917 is -0.037 mag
